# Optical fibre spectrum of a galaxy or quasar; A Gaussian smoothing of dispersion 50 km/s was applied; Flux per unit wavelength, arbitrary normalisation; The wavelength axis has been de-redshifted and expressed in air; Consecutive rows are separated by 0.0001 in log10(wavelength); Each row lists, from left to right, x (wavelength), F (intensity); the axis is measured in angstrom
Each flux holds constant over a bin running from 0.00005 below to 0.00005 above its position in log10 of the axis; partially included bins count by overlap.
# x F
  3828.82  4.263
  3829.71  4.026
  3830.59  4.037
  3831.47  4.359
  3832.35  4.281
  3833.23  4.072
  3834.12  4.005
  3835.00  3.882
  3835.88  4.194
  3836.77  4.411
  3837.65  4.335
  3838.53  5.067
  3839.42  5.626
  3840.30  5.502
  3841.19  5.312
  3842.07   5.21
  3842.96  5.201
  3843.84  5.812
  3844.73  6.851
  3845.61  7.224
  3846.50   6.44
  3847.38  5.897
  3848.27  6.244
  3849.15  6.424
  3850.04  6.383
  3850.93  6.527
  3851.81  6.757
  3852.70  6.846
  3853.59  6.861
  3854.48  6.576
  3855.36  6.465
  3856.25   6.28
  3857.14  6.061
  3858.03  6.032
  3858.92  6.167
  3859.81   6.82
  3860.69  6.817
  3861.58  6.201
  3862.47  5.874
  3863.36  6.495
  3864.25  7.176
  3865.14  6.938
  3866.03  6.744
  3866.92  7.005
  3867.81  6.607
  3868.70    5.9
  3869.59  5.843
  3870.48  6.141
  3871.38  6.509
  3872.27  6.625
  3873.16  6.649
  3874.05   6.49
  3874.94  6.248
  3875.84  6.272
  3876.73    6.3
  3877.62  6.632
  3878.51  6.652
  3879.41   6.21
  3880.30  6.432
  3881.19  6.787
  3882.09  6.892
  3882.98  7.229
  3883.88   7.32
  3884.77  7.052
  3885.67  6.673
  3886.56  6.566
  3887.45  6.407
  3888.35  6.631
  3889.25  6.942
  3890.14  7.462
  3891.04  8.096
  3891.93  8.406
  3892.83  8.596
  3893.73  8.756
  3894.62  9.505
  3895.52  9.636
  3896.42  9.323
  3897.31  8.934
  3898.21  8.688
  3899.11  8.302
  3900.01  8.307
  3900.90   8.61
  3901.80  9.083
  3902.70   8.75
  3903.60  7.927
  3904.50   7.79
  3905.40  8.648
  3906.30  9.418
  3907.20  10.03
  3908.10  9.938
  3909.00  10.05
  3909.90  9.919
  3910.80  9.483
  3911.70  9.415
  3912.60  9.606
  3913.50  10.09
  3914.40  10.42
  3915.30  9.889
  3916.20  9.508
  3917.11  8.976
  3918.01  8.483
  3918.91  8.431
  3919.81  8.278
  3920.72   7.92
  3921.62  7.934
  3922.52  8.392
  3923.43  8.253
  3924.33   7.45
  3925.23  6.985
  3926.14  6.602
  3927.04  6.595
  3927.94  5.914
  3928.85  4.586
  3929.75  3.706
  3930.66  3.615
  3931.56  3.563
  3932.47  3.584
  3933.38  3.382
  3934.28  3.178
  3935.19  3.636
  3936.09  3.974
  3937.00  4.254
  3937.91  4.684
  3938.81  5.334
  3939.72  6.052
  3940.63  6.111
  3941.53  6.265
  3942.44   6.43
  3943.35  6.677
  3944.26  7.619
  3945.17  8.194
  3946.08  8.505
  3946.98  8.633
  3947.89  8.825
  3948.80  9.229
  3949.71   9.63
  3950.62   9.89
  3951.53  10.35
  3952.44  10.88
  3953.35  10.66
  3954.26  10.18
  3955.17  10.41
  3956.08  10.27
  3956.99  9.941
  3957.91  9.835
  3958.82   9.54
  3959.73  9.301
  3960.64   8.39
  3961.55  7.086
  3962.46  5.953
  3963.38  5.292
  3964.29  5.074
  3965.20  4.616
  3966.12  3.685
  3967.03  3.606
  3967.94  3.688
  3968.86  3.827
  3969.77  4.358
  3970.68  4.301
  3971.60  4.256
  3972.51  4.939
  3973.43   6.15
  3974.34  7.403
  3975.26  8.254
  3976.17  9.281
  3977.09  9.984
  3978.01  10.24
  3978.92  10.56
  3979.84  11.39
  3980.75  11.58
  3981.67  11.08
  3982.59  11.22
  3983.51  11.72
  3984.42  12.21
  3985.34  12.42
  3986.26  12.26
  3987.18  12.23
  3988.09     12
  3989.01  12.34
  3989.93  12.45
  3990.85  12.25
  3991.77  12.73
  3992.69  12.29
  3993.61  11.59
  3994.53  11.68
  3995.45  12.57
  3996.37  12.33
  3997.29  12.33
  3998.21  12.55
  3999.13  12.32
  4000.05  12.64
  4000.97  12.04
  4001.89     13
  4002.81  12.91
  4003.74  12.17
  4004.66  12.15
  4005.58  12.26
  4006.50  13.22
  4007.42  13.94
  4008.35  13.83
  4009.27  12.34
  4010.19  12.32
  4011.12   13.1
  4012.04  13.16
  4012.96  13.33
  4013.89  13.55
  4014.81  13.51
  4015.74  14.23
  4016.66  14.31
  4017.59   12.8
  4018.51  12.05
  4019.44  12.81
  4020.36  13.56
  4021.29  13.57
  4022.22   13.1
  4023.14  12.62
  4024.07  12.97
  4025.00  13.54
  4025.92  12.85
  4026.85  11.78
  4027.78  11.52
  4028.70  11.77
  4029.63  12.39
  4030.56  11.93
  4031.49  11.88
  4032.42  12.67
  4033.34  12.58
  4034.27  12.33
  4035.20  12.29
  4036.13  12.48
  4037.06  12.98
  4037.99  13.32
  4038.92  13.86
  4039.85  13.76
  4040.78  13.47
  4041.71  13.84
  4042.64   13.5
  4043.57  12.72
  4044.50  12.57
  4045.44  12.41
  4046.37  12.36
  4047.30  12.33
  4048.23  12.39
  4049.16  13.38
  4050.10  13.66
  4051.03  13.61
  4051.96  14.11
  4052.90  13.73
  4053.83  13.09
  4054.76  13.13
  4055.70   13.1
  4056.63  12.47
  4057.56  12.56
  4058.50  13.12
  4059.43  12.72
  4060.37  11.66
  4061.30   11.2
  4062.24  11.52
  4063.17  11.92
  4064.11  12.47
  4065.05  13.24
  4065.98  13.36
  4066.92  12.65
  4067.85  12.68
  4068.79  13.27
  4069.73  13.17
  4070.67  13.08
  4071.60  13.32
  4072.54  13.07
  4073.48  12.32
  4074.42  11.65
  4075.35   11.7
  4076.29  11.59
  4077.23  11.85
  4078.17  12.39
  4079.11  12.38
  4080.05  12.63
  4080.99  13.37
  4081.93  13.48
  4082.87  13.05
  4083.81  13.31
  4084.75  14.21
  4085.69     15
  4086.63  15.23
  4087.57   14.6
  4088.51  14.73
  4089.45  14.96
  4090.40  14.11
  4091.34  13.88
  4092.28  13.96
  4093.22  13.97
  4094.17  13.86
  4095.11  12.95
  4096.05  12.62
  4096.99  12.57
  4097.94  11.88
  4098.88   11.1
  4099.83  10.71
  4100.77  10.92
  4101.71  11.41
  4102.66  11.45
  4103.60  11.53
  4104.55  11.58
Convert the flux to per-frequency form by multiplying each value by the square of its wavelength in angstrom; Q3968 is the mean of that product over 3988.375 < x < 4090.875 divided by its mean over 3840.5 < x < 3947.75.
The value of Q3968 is 1.96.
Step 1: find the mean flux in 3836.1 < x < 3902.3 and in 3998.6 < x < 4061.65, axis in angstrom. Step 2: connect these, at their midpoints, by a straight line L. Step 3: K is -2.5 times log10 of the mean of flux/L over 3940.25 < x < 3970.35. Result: 0.29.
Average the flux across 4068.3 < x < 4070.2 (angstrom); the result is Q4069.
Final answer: 13.2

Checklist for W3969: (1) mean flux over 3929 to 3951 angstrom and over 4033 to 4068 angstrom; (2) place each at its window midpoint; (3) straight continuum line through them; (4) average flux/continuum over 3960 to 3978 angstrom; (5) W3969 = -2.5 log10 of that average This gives 0.30 mag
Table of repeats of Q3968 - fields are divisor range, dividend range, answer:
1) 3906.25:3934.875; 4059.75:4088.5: 1.84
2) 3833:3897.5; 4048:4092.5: 2.22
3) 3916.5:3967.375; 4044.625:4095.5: 1.97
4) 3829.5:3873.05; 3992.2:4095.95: 2.42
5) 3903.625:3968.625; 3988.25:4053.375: 1.79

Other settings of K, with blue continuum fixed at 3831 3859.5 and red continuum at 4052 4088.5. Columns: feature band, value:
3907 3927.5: -0.11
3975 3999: -0.14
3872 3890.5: 0.02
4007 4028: -0.17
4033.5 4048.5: -0.08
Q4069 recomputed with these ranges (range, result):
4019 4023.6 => 13.1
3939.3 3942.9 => 6.22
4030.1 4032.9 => 12.2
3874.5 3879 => 6.41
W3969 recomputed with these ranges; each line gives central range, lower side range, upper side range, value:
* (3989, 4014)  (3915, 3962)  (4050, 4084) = -0.250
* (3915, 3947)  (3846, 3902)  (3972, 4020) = 0.399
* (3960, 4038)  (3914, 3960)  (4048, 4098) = -0.087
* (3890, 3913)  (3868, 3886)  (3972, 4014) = -0.176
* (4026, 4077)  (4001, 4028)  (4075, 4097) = 0.045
